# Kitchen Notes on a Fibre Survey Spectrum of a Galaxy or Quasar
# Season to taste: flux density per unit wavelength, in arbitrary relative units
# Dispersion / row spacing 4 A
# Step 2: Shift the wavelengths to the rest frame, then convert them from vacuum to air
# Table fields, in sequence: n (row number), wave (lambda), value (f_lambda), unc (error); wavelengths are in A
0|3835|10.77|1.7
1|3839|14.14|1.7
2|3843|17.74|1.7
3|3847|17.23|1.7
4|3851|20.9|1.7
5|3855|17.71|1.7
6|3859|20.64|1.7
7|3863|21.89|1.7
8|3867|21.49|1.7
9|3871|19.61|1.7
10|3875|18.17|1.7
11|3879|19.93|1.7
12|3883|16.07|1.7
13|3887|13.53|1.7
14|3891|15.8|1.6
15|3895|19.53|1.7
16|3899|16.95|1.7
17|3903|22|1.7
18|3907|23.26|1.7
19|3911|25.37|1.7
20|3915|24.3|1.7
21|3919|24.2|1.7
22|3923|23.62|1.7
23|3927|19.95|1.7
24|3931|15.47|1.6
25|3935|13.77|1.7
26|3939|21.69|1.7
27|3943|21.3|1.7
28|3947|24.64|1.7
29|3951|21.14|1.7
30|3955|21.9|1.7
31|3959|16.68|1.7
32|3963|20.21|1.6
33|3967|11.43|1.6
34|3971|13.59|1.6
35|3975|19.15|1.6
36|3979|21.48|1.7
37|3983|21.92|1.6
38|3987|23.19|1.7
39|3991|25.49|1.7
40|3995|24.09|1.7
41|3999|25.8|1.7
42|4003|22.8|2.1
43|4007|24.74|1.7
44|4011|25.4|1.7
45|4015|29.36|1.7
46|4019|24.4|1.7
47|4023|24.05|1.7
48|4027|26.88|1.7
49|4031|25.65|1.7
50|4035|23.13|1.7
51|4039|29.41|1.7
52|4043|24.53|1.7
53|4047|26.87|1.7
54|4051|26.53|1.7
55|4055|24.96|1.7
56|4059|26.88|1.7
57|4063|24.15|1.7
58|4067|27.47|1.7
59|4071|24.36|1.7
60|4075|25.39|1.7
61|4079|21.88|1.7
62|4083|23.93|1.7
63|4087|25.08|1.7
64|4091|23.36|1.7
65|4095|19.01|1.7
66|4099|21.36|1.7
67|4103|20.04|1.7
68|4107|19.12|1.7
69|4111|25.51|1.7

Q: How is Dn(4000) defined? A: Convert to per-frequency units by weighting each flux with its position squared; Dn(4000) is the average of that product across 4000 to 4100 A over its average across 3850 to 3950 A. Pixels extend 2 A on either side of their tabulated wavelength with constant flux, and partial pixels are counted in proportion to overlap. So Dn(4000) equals 1.34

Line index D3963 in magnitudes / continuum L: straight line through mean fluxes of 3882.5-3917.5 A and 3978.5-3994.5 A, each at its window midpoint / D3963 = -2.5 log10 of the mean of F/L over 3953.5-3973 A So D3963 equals 0.319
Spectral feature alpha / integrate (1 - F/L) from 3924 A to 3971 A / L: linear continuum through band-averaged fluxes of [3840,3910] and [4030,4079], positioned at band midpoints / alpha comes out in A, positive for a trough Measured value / 6.2 A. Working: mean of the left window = 19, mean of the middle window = 18.8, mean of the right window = 25.6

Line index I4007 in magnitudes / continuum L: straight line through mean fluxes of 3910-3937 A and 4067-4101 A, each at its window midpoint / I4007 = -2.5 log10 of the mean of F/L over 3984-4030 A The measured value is -0.14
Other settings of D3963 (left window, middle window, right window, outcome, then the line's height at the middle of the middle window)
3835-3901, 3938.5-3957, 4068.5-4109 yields -0.135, 19.6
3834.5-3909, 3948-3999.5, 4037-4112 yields 0.050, 21.3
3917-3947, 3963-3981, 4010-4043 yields 0.326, 22.7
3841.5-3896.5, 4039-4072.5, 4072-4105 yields -0.181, 22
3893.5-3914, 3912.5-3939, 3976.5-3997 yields 0.080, 22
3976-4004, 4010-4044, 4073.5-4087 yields -0.102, 23.6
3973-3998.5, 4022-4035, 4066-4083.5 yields -0.075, 23.6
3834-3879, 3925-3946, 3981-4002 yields 0.162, 21.7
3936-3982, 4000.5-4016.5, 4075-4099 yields -0.227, 20.7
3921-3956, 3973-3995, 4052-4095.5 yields -0.033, 21.7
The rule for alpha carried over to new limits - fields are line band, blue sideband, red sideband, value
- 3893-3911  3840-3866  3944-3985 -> -1.6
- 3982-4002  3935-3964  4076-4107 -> -3.0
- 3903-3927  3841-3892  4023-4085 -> -3.9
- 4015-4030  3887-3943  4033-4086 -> -1.1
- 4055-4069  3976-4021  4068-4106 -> -1.7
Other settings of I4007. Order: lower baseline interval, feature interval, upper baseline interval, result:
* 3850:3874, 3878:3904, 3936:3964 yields 0.17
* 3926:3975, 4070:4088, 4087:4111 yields -0.15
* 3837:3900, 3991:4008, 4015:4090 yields -0.05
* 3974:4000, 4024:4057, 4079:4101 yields -0.14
